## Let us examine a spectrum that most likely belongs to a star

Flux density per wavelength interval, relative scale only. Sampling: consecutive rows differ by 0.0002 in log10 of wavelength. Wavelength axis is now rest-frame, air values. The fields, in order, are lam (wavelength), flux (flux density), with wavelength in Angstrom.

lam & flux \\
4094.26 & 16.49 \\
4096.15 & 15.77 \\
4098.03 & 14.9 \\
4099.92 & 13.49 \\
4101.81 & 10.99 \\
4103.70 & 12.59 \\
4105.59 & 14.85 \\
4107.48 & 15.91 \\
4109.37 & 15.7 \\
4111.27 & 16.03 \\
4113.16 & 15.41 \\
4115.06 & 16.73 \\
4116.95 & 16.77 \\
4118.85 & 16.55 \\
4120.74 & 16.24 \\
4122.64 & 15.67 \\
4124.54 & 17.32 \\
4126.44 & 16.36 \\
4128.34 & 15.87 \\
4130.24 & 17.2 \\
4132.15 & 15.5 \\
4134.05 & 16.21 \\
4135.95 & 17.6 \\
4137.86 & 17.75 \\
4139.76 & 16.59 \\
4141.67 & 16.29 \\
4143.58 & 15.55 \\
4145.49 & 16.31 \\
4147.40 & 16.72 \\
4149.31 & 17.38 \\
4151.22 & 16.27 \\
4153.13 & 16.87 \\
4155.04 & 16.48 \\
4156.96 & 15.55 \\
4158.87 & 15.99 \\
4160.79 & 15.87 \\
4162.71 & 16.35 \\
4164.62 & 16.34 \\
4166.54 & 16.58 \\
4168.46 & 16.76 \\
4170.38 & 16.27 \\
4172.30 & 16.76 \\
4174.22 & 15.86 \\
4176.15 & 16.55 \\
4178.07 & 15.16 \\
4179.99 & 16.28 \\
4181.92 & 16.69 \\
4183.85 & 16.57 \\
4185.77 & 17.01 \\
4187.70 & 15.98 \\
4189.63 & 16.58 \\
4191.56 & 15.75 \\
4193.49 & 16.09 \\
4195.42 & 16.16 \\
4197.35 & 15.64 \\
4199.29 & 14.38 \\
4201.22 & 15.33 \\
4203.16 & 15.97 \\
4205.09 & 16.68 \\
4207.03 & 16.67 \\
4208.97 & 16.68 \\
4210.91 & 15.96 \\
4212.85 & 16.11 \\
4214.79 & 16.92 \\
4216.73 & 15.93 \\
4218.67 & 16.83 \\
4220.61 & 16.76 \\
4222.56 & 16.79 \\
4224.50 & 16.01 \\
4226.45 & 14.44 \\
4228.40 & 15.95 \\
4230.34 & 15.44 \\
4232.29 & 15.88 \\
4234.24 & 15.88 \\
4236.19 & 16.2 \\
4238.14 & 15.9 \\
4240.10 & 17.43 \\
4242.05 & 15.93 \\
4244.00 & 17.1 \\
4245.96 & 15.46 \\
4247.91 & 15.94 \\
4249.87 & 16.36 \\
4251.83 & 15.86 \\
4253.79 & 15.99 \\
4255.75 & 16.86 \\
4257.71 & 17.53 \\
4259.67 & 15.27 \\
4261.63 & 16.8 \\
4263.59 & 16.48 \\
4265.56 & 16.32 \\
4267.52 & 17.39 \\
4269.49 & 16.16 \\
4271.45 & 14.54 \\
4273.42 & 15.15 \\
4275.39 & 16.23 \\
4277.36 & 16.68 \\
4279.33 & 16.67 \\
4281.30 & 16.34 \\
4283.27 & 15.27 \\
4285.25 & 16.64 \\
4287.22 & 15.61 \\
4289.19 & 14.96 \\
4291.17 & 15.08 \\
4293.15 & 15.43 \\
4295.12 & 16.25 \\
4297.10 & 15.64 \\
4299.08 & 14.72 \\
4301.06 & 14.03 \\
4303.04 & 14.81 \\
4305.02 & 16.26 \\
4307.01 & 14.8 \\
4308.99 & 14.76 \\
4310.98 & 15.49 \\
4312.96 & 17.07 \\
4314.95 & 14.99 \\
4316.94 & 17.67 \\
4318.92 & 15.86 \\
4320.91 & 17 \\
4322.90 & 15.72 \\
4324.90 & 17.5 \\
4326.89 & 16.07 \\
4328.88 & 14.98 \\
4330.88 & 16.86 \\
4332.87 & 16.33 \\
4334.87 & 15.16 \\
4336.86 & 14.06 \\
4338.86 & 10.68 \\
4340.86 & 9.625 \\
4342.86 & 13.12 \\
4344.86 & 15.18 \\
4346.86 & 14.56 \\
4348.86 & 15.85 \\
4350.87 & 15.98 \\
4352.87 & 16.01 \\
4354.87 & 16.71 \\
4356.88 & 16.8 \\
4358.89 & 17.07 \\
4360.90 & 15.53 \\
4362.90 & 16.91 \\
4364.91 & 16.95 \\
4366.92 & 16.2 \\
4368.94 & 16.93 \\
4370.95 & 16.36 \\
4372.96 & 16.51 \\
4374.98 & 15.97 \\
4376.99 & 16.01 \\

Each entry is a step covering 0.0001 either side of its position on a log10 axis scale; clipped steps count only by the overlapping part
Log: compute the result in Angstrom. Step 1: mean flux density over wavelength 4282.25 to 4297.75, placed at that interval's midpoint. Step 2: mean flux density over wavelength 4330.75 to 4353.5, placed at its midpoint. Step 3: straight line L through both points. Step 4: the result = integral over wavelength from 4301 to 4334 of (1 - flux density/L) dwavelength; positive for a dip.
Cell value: -2.2 Angstrom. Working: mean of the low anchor 15.6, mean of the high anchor 14.3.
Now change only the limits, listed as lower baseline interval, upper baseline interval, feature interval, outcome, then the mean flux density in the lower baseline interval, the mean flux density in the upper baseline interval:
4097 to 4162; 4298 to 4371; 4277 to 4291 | -0.3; 15.9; 15.5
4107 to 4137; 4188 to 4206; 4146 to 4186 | -0.8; 16.3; 15.8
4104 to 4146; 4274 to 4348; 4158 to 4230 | -1.2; 16.2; 15.4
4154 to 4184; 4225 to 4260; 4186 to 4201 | 0.3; 16.2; 16.1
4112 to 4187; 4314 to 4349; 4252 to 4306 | -1.6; 16.4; 15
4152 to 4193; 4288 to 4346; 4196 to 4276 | -1.6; 16.3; 15.2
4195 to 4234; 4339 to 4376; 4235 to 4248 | -0.3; 16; 15.6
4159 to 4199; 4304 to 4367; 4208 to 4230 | -0.2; 16.2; 15.5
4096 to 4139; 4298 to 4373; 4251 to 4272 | -1.0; 15.7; 15.5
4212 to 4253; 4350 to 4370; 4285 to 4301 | 0.9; 16.1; 16.5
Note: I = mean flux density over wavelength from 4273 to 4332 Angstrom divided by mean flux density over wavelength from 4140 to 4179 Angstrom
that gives 0.97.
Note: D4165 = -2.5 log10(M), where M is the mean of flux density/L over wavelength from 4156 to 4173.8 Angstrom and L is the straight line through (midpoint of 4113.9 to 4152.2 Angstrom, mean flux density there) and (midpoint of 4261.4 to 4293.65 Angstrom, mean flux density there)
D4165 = 0.01 mag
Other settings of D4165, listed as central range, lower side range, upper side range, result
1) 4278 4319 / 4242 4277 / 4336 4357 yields -0.02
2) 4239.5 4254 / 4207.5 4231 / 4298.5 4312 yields -0.03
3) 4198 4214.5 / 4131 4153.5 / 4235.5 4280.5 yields 0.03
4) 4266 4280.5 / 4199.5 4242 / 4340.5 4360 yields -0.02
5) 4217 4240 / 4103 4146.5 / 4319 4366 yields -0.02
